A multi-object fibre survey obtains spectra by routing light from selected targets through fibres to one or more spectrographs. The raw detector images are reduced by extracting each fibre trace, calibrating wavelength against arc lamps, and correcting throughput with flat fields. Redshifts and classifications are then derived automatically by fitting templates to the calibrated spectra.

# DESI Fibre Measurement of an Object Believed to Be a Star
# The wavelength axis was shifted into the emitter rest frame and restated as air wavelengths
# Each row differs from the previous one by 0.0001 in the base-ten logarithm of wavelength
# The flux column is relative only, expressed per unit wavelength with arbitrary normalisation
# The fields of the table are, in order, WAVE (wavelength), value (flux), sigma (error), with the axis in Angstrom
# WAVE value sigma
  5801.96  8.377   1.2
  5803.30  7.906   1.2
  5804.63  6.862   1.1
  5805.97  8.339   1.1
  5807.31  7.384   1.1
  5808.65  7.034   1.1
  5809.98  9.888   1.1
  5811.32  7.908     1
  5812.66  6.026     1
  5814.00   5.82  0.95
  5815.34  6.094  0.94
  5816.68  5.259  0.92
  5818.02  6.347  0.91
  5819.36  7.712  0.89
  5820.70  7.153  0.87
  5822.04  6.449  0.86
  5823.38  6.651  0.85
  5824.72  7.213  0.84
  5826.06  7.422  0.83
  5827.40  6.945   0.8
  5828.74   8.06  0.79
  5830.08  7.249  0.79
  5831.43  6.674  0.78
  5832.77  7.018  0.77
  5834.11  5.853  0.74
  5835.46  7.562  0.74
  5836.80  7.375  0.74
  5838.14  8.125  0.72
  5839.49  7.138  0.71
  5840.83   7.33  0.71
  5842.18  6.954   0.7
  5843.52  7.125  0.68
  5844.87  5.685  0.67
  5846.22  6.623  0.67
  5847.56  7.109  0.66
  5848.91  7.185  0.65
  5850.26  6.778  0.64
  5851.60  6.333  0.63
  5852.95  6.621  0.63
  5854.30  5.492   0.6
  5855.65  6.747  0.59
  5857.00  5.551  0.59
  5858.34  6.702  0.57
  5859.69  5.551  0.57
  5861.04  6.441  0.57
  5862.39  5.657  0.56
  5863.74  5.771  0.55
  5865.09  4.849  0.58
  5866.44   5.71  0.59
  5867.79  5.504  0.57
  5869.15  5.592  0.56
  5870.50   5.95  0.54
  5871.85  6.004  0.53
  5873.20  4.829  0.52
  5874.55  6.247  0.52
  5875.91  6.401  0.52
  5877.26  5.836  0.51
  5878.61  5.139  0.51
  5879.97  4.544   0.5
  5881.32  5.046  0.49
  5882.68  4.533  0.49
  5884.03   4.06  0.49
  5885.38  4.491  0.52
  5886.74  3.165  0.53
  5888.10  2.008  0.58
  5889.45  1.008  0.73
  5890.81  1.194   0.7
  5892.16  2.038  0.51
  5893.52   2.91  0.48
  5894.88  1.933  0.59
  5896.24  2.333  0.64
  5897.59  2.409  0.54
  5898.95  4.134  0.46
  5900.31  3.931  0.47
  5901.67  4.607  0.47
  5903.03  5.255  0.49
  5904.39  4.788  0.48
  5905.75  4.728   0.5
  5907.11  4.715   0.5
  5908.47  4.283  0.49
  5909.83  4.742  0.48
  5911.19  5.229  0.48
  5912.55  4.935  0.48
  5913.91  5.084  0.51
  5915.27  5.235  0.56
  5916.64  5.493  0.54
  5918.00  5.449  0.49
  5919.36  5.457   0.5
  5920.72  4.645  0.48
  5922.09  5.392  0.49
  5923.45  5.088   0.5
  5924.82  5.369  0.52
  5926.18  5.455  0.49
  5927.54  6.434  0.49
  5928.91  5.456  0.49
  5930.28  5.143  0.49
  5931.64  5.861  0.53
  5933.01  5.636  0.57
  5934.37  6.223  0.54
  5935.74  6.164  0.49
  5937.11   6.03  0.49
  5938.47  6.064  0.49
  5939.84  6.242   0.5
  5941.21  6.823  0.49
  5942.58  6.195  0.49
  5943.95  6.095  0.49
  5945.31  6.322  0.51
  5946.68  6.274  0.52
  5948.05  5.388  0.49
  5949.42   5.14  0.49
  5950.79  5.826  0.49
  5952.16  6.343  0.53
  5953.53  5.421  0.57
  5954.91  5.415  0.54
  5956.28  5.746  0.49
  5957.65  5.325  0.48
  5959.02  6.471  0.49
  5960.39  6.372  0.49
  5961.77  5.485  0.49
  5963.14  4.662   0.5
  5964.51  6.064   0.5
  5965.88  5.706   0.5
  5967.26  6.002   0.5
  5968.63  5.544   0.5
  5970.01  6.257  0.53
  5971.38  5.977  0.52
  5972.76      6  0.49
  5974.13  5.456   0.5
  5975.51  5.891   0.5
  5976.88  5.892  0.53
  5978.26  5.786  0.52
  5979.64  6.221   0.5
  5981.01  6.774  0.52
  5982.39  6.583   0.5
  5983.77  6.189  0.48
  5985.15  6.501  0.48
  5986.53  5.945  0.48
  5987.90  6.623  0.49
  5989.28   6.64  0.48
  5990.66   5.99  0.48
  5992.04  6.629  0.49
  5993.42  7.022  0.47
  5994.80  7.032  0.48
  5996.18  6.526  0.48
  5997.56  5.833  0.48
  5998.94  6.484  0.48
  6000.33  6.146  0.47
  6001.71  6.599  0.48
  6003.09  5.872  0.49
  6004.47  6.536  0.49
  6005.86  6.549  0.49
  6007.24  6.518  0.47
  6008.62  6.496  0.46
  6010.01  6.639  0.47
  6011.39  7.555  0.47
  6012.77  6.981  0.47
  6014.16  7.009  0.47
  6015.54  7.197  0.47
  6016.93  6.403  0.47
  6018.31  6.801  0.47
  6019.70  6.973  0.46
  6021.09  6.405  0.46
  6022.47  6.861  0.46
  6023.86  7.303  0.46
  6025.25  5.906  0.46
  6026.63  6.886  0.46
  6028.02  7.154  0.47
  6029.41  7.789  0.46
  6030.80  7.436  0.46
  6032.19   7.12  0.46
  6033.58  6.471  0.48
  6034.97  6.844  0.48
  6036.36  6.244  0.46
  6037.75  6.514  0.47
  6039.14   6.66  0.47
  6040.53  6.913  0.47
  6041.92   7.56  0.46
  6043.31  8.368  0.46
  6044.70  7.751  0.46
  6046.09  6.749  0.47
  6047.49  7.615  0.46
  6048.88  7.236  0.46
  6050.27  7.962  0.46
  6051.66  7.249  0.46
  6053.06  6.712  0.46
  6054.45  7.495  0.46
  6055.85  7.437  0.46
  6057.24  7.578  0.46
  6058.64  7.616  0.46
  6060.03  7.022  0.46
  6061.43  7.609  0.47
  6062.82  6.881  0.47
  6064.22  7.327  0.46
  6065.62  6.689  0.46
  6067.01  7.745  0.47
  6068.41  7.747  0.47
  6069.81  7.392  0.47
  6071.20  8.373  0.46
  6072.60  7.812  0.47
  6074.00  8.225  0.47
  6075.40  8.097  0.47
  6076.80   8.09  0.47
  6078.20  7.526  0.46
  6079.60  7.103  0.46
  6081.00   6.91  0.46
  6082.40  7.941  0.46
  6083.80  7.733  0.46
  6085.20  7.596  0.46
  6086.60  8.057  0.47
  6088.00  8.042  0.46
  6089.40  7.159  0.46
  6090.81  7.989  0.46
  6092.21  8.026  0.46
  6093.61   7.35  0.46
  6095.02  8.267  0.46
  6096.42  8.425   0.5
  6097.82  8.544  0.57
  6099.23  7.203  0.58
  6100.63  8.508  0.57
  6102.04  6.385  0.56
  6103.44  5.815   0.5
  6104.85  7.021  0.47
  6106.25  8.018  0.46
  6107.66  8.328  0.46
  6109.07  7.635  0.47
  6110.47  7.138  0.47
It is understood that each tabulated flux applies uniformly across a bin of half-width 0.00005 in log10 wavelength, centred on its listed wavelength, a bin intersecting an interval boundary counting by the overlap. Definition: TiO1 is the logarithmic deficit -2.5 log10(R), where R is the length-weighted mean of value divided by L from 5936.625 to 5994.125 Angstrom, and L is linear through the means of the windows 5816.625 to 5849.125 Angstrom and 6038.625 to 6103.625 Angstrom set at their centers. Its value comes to 0.209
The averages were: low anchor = 7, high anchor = 7.56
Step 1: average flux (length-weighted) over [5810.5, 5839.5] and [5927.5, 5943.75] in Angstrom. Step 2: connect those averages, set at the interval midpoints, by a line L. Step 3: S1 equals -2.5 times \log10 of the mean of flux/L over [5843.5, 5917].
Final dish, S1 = 0.30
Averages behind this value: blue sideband 6.92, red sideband 6.01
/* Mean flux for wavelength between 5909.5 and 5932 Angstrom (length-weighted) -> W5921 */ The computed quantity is 5.32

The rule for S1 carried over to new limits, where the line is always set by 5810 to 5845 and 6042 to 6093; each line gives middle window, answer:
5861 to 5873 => 0.24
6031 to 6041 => 0.12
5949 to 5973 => 0.26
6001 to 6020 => 0.11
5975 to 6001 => 0.16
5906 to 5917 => 0.41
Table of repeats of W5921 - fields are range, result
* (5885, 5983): 5.15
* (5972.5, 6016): 6.44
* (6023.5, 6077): 7.32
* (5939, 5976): 5.87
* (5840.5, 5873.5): 6.17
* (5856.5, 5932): 4.75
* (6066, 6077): 7.89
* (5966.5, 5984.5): 6.04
